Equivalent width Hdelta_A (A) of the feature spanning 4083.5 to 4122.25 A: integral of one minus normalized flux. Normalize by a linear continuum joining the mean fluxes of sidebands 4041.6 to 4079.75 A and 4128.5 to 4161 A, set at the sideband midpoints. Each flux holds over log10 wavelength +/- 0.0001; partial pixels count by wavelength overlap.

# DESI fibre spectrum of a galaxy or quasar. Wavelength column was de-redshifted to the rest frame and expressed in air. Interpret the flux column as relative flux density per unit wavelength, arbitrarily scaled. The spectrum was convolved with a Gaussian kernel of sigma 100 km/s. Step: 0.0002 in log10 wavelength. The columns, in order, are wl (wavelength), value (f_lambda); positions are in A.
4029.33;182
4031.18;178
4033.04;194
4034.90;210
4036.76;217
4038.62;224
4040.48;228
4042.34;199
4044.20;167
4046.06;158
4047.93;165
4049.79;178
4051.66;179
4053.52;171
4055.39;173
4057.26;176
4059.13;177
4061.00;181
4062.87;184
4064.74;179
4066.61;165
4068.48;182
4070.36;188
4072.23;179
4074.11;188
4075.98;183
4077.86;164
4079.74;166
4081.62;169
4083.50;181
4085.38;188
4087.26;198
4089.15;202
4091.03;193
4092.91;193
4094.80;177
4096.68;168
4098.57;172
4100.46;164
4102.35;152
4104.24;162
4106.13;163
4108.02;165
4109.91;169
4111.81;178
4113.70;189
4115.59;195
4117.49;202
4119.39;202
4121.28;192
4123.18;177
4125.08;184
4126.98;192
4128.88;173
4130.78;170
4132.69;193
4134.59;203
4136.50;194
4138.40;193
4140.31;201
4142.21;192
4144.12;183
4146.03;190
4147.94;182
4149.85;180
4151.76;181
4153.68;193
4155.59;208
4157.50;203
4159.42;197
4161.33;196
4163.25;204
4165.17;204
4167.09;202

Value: 0.5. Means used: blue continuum 176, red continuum 191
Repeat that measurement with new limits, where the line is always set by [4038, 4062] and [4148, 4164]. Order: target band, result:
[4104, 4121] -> 0.69 A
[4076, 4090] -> 0.37 A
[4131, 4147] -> -0.01 A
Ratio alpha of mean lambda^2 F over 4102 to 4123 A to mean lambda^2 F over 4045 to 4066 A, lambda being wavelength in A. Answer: 1.06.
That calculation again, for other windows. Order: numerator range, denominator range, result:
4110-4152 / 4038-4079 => 1.08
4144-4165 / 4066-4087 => 1.12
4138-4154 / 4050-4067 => 1.11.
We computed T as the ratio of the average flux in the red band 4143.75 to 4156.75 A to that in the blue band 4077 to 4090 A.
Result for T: 1.04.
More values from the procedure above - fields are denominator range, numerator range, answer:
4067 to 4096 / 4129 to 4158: 1.04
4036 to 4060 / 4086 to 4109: 0.95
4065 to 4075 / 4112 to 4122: 1.08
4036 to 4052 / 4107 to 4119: 0.96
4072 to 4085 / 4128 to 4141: 1.08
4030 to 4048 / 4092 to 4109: 0.86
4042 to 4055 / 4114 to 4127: 1.11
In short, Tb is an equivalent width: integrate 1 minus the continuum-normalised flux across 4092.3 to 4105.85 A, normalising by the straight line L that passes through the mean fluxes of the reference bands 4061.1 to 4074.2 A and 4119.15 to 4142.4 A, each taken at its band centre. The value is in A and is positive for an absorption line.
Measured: 1.2 A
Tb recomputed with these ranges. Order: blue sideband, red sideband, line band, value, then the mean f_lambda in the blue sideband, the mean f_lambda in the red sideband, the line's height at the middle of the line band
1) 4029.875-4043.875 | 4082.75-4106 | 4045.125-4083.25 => 3.3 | 205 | 179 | 192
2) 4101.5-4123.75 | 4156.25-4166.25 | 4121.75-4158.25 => 0.4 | 179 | 201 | 191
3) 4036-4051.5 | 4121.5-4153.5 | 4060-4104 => 2.5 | 191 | 187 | 189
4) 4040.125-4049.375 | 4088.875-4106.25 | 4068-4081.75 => -0.1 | 180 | 174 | 177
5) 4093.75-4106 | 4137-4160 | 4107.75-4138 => -1.5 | 166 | 192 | 178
